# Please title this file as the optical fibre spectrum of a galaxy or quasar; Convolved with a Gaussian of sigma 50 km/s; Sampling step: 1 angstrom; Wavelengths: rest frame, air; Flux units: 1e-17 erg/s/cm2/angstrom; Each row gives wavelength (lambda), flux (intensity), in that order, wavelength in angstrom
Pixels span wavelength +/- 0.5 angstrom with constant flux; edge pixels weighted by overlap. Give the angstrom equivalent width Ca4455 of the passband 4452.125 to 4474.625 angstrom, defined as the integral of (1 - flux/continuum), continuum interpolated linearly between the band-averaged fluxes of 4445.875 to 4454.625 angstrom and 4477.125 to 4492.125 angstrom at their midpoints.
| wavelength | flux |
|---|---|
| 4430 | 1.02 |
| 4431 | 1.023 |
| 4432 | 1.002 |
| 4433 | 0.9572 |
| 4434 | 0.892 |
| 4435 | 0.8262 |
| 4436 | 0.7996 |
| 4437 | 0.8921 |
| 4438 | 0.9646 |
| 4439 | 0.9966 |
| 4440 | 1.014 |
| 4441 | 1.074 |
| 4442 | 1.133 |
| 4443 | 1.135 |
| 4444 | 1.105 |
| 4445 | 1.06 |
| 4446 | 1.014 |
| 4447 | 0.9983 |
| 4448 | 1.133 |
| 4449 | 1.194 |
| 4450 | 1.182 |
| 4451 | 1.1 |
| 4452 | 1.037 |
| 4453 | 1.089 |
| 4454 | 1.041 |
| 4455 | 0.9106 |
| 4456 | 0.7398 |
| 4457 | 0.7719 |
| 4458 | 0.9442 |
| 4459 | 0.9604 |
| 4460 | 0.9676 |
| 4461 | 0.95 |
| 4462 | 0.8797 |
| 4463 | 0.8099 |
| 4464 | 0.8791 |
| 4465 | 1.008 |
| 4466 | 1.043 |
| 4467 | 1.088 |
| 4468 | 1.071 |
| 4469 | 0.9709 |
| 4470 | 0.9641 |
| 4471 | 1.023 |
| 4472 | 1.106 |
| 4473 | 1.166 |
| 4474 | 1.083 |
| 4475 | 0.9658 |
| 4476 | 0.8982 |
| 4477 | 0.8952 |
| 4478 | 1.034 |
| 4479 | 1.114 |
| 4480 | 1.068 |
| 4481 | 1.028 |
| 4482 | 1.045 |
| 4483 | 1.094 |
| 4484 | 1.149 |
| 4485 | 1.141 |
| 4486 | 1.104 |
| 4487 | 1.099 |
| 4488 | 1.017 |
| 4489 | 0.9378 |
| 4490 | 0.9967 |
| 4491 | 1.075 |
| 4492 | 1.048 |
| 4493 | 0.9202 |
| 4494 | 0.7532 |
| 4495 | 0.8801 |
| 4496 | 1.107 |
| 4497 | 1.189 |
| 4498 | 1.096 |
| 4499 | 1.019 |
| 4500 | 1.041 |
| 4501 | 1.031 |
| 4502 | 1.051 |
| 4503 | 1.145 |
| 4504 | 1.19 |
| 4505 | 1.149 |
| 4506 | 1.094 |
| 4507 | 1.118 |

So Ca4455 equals 2.1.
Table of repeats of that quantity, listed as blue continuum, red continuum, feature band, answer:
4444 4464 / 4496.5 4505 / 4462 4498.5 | 0.97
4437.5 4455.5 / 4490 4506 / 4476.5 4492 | -0.02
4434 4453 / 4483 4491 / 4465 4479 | 0.38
